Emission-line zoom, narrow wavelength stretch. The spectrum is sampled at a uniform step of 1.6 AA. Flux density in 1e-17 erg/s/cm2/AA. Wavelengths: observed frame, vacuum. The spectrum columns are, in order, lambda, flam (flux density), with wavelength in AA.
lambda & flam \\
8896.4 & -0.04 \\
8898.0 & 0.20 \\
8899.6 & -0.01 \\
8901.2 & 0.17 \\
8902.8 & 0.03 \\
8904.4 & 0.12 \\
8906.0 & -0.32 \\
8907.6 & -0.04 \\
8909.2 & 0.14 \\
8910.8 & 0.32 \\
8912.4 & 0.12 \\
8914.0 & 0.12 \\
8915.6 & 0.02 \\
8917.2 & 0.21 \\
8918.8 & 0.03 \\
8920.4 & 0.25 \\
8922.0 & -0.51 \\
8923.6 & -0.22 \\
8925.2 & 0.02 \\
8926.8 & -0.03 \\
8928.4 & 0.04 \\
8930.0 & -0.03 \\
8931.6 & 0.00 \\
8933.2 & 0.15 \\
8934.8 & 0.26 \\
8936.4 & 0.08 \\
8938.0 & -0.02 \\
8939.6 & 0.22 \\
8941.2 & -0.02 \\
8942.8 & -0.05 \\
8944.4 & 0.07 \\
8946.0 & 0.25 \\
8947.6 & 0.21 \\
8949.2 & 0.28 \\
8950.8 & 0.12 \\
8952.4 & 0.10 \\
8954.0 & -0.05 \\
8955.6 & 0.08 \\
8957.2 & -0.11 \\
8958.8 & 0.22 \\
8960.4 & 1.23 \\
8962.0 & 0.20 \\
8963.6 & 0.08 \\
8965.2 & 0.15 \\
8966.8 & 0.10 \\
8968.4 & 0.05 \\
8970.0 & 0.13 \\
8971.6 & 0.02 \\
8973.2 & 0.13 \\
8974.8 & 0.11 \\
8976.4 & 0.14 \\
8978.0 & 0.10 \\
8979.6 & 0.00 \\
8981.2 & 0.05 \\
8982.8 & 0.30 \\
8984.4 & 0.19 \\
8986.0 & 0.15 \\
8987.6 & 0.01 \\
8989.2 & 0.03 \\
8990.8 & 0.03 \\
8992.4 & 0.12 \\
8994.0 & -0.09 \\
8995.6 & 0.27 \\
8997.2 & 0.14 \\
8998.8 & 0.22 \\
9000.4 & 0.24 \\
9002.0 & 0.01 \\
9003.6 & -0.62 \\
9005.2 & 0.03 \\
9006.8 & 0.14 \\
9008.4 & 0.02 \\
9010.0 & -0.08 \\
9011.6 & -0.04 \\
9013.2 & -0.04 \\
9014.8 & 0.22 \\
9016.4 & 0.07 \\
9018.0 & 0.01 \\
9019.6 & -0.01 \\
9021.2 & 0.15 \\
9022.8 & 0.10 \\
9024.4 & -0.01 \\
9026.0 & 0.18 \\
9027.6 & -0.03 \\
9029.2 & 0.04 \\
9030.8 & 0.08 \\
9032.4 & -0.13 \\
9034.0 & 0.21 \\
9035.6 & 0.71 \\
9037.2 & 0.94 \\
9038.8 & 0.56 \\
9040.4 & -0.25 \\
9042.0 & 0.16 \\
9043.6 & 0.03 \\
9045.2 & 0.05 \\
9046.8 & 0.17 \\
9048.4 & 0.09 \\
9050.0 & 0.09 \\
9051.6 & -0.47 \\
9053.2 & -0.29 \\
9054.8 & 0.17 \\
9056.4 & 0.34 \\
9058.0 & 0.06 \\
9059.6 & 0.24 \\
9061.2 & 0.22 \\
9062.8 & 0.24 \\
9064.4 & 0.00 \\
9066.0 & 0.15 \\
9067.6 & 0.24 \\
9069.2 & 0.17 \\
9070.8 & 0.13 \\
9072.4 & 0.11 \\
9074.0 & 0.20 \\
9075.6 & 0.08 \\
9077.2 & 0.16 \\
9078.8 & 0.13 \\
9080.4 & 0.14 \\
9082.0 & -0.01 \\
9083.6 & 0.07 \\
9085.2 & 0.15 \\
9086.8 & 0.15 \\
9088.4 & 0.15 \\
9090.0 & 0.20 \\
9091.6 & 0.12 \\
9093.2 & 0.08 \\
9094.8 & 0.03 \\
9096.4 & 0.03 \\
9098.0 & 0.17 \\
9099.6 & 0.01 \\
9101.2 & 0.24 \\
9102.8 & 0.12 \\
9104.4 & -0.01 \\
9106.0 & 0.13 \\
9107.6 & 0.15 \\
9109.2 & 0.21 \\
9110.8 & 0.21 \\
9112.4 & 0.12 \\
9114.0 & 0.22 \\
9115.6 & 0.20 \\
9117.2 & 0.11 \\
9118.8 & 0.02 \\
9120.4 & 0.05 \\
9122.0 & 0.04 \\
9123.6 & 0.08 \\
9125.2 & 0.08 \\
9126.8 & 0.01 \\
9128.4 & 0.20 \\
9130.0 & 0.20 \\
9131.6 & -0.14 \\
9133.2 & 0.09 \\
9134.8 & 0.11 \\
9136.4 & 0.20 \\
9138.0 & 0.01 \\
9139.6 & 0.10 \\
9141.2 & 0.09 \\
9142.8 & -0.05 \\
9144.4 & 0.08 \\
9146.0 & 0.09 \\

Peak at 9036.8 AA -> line H-beta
